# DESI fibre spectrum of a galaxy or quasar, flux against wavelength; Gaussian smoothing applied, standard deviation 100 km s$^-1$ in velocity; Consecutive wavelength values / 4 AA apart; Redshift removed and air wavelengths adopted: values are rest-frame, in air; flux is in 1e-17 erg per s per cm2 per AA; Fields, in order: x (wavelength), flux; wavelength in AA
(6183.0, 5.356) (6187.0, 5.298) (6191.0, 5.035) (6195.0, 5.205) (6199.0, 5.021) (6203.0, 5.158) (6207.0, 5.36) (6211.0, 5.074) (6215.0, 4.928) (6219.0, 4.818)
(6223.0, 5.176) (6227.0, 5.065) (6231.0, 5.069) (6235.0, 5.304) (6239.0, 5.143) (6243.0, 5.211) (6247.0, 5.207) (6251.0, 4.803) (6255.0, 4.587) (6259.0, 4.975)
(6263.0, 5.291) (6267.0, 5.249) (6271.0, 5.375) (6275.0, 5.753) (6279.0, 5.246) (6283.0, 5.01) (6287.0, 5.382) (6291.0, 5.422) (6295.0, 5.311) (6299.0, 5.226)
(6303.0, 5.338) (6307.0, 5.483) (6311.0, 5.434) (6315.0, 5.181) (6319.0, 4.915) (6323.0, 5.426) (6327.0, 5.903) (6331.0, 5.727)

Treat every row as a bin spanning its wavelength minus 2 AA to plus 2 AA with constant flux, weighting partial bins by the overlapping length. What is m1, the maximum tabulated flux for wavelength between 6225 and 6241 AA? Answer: 5.304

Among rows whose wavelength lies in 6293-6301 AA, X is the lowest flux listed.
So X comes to 5.226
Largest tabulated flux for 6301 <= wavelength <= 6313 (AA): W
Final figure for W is 5.483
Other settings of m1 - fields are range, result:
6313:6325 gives 5.426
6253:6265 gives 5.291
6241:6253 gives 5.211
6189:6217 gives 5.36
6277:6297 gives 5.422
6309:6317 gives 5.434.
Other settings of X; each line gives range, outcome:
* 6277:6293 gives 5.01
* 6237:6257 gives 4.587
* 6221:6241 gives 5.065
